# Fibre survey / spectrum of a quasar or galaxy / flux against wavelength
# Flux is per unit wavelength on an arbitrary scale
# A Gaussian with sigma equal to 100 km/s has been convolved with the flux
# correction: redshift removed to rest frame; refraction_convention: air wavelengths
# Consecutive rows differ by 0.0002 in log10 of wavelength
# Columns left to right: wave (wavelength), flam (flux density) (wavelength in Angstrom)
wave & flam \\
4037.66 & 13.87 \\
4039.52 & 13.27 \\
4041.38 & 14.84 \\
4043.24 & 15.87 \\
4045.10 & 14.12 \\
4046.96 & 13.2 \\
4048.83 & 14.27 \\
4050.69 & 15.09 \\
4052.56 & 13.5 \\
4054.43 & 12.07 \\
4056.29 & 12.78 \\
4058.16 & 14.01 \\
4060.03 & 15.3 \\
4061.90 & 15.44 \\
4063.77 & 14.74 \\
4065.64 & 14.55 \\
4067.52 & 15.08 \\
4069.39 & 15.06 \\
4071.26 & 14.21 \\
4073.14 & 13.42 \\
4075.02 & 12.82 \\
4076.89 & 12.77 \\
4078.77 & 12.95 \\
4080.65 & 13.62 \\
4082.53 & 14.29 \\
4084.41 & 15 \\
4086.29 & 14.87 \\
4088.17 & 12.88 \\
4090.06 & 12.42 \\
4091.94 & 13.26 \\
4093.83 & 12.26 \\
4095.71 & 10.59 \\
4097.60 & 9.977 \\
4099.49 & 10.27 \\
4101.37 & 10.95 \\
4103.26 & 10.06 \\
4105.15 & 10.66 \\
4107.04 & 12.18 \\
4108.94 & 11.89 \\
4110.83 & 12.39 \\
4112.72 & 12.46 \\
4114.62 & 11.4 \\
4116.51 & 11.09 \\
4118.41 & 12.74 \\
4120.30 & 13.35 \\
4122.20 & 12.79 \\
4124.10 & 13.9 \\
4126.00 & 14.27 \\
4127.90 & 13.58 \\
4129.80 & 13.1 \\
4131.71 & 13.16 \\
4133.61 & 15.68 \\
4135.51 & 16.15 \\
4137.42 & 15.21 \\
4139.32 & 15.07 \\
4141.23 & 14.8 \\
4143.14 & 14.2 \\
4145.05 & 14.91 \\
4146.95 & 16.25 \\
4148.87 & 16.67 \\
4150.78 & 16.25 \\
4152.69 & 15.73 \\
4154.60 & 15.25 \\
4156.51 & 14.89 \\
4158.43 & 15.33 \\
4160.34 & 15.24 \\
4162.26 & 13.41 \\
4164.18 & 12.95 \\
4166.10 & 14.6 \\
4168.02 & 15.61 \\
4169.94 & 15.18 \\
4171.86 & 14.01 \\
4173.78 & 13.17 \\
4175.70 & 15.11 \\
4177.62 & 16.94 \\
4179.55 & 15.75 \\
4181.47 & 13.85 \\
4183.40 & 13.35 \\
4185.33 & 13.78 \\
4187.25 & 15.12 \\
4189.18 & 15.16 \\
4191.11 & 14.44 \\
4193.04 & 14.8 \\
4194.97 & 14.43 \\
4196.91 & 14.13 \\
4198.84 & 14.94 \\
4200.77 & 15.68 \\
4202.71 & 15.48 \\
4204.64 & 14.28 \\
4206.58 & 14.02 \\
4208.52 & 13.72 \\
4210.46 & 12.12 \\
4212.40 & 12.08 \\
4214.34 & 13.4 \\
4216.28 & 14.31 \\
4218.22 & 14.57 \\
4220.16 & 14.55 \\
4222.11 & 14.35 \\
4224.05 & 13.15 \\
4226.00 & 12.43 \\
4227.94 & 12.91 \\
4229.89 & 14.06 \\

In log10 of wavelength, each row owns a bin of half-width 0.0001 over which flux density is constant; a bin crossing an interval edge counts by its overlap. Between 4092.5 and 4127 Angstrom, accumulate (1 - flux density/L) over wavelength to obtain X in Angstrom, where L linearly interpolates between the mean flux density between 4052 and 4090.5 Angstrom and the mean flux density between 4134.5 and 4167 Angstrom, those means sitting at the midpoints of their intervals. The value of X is 6.3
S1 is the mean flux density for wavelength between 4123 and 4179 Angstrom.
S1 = 14.8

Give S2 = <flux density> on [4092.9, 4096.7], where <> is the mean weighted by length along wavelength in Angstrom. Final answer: 11.4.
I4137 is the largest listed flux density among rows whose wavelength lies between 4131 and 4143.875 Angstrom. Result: 16.15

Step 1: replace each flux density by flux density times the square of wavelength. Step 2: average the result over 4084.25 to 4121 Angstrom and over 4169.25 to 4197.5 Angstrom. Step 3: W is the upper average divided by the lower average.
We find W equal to 1.3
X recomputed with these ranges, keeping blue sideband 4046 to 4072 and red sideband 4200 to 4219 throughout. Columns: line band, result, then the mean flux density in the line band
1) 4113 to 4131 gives 1.5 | 12.9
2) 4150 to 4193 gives -2.3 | 14.8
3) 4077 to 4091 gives 0.5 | 13.7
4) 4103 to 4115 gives 2.1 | 11.7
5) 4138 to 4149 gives -0.9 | 15.2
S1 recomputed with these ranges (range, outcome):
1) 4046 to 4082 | 13.9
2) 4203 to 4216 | 13.4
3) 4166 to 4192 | 14.7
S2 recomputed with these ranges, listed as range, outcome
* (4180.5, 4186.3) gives 13.7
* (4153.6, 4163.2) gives 14.8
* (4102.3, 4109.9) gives 11.2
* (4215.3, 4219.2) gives 14.5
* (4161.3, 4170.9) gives 14.3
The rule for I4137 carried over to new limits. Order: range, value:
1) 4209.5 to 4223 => 14.57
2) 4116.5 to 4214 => 16.94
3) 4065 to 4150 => 16.67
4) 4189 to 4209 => 15.68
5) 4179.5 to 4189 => 15.75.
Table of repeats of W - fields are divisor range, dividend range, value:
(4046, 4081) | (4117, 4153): 1.08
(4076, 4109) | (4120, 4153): 1.23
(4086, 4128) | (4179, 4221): 1.23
